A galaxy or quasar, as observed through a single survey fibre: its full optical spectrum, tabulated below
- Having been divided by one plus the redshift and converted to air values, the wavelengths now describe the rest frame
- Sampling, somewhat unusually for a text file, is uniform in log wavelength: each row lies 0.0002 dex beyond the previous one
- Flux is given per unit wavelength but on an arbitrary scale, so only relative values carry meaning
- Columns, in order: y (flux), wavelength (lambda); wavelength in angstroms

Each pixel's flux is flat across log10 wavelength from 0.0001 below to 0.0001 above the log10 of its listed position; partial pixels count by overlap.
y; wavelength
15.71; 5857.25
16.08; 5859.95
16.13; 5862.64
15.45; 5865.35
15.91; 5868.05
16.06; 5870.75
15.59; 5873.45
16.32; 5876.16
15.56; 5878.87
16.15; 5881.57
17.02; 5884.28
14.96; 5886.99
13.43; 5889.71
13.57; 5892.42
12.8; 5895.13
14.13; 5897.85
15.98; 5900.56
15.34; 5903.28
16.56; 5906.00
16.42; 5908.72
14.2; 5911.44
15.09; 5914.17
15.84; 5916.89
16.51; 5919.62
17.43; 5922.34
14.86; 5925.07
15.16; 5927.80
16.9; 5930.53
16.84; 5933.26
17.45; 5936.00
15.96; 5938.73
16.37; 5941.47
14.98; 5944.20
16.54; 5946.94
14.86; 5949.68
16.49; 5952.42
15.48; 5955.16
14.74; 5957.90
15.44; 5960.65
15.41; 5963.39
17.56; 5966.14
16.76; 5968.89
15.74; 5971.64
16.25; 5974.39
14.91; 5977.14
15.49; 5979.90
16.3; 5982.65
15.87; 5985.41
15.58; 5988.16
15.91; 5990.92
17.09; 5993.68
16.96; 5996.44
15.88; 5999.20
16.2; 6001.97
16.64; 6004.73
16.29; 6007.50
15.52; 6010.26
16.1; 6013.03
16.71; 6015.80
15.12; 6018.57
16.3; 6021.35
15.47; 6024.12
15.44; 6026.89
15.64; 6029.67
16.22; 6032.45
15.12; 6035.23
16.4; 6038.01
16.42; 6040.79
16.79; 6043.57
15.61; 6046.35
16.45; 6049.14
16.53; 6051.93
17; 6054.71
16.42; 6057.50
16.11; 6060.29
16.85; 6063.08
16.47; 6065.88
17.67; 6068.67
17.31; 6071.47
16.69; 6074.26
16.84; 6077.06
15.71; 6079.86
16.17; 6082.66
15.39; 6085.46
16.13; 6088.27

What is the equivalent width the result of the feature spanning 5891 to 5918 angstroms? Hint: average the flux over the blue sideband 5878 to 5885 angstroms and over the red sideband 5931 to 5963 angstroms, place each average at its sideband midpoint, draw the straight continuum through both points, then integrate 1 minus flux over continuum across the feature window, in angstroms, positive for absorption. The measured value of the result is 1.9 angstroms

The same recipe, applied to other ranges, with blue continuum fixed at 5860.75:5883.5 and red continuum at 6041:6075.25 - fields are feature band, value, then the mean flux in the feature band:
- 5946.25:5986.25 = 1.1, 15.8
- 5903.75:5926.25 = 0.3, 15.9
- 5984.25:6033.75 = 1.2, 16.1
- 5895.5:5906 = 0.6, 15.1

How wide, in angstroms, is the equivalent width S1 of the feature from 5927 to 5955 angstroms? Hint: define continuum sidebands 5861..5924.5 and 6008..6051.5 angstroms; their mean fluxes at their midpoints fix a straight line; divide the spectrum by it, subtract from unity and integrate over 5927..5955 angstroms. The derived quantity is -0.9 angstroms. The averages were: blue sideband 15.5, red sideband 16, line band 16.1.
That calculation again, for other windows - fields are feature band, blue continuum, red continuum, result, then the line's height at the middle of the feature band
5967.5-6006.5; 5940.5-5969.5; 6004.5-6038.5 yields -0.62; 15.9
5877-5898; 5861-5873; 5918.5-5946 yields 1.60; 16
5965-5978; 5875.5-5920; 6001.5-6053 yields -0.48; 15.7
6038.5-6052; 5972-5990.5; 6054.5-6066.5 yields 0.02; 16.4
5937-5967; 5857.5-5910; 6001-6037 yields -0.22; 15.7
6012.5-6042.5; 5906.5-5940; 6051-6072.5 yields 1.27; 16.6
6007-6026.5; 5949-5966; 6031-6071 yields 0.30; 16.1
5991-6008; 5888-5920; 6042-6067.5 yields -0.60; 15.9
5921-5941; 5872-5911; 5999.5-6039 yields -1.17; 15.5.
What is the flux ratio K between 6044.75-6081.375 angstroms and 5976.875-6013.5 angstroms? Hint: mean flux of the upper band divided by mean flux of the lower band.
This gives 1.03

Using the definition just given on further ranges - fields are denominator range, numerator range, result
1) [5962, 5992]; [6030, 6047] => 1.01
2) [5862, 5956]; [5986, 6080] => 1.04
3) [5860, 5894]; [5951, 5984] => 1.02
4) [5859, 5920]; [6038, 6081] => 1.08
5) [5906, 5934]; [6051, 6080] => 1.05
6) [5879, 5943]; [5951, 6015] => 1.03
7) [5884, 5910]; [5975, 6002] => 1.07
